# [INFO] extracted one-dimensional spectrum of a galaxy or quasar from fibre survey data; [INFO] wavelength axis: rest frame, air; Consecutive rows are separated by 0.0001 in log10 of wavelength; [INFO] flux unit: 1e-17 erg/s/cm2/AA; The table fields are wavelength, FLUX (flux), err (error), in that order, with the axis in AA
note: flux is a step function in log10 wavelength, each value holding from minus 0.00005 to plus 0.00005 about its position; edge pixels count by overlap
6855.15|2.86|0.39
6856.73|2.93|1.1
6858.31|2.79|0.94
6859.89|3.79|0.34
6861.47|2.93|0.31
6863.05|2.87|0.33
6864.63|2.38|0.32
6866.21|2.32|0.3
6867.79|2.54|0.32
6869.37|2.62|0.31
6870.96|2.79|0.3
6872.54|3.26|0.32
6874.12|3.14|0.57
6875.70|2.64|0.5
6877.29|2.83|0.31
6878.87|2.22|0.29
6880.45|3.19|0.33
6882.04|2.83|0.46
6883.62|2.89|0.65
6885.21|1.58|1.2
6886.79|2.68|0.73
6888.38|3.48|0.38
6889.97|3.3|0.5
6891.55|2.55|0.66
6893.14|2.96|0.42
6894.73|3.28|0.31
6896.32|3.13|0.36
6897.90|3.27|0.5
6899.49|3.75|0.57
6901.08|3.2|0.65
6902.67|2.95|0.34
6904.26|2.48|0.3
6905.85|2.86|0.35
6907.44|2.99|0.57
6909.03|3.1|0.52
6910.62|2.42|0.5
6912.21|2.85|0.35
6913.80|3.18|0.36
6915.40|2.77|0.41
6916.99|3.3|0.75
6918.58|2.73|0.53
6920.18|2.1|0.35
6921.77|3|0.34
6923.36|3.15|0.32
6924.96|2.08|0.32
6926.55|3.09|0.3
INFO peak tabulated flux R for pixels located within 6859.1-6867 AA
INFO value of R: 3.79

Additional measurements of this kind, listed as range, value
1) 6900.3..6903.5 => 3.2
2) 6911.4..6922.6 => 3.3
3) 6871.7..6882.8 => 3.26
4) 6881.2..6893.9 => 3.48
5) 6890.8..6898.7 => 3.28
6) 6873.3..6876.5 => 3.14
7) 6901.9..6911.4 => 3.1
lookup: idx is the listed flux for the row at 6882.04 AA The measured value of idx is 2.83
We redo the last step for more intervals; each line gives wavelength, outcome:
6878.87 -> 2.22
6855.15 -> 2.86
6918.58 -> 2.73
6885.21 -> 1.58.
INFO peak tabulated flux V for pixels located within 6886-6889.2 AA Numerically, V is 3.48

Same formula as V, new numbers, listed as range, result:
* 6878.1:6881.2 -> 3.19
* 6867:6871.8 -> 2.79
